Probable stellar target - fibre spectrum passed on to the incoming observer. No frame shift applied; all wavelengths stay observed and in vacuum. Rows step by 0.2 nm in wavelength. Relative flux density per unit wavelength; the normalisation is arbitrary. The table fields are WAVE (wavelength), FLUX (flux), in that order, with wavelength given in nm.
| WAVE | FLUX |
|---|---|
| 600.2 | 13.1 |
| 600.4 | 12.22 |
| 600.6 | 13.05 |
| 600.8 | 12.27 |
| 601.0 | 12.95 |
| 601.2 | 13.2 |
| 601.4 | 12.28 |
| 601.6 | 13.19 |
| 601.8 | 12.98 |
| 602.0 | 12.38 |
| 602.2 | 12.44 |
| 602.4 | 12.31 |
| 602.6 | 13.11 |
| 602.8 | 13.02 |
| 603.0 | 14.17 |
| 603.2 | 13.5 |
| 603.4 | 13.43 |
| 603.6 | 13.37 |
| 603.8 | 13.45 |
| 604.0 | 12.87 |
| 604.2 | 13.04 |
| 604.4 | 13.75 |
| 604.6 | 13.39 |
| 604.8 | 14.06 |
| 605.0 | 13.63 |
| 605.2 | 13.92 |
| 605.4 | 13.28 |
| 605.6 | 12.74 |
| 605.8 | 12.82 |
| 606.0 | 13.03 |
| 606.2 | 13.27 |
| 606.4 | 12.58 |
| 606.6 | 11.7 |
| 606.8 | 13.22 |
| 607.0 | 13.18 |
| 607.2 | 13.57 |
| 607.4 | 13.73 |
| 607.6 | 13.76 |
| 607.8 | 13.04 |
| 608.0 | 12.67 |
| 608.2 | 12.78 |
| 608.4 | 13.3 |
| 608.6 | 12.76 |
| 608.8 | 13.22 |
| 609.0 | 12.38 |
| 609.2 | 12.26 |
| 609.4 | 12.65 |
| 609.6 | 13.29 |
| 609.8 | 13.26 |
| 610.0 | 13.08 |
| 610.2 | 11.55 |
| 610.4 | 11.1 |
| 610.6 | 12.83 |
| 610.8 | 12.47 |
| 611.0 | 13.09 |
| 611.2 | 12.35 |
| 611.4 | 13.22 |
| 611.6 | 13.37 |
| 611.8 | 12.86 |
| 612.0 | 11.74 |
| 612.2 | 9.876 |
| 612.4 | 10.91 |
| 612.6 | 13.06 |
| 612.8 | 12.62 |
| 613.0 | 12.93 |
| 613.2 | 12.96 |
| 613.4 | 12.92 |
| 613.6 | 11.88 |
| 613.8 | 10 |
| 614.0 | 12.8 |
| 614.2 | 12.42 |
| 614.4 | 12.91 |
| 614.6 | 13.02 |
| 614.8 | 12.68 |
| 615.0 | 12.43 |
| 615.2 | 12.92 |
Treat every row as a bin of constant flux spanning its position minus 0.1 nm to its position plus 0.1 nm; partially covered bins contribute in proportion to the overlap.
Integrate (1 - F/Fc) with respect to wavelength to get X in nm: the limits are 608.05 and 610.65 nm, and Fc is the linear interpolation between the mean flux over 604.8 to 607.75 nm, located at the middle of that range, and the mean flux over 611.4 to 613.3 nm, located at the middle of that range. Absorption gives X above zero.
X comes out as 0.021 nm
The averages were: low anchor 13.2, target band 12.6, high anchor 12.3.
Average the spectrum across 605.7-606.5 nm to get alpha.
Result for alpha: 12.9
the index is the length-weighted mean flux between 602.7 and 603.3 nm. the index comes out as 13.6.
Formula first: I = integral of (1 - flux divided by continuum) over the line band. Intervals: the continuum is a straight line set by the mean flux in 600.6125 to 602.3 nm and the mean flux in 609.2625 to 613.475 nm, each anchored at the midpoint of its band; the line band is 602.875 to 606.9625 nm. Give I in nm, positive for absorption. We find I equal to -0.20 nm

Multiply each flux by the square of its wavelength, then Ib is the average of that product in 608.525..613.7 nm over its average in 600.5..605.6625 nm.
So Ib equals 1.0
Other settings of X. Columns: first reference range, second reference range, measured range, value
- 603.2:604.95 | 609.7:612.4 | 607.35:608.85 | -0.04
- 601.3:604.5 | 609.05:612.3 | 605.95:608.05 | -0.06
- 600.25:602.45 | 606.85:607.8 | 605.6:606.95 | 0.06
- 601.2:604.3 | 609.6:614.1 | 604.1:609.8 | -0.18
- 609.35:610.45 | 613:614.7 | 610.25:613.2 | 0.04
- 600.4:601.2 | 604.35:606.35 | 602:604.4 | -0.01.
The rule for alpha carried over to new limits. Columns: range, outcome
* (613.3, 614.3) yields 12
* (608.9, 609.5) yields 12.4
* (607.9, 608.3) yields 12.7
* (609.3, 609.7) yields 13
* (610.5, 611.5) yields 12.8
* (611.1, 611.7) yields 13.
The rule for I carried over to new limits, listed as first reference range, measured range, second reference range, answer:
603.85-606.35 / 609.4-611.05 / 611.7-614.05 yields -0.014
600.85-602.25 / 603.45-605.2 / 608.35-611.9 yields -0.099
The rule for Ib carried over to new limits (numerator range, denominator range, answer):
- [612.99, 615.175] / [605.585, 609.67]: 0.98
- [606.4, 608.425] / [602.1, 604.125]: 1.01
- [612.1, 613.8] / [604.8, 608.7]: 0.93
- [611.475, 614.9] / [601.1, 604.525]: 0.97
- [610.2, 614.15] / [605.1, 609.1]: 0.95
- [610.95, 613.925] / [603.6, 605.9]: 0.94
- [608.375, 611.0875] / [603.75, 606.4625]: 0.97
